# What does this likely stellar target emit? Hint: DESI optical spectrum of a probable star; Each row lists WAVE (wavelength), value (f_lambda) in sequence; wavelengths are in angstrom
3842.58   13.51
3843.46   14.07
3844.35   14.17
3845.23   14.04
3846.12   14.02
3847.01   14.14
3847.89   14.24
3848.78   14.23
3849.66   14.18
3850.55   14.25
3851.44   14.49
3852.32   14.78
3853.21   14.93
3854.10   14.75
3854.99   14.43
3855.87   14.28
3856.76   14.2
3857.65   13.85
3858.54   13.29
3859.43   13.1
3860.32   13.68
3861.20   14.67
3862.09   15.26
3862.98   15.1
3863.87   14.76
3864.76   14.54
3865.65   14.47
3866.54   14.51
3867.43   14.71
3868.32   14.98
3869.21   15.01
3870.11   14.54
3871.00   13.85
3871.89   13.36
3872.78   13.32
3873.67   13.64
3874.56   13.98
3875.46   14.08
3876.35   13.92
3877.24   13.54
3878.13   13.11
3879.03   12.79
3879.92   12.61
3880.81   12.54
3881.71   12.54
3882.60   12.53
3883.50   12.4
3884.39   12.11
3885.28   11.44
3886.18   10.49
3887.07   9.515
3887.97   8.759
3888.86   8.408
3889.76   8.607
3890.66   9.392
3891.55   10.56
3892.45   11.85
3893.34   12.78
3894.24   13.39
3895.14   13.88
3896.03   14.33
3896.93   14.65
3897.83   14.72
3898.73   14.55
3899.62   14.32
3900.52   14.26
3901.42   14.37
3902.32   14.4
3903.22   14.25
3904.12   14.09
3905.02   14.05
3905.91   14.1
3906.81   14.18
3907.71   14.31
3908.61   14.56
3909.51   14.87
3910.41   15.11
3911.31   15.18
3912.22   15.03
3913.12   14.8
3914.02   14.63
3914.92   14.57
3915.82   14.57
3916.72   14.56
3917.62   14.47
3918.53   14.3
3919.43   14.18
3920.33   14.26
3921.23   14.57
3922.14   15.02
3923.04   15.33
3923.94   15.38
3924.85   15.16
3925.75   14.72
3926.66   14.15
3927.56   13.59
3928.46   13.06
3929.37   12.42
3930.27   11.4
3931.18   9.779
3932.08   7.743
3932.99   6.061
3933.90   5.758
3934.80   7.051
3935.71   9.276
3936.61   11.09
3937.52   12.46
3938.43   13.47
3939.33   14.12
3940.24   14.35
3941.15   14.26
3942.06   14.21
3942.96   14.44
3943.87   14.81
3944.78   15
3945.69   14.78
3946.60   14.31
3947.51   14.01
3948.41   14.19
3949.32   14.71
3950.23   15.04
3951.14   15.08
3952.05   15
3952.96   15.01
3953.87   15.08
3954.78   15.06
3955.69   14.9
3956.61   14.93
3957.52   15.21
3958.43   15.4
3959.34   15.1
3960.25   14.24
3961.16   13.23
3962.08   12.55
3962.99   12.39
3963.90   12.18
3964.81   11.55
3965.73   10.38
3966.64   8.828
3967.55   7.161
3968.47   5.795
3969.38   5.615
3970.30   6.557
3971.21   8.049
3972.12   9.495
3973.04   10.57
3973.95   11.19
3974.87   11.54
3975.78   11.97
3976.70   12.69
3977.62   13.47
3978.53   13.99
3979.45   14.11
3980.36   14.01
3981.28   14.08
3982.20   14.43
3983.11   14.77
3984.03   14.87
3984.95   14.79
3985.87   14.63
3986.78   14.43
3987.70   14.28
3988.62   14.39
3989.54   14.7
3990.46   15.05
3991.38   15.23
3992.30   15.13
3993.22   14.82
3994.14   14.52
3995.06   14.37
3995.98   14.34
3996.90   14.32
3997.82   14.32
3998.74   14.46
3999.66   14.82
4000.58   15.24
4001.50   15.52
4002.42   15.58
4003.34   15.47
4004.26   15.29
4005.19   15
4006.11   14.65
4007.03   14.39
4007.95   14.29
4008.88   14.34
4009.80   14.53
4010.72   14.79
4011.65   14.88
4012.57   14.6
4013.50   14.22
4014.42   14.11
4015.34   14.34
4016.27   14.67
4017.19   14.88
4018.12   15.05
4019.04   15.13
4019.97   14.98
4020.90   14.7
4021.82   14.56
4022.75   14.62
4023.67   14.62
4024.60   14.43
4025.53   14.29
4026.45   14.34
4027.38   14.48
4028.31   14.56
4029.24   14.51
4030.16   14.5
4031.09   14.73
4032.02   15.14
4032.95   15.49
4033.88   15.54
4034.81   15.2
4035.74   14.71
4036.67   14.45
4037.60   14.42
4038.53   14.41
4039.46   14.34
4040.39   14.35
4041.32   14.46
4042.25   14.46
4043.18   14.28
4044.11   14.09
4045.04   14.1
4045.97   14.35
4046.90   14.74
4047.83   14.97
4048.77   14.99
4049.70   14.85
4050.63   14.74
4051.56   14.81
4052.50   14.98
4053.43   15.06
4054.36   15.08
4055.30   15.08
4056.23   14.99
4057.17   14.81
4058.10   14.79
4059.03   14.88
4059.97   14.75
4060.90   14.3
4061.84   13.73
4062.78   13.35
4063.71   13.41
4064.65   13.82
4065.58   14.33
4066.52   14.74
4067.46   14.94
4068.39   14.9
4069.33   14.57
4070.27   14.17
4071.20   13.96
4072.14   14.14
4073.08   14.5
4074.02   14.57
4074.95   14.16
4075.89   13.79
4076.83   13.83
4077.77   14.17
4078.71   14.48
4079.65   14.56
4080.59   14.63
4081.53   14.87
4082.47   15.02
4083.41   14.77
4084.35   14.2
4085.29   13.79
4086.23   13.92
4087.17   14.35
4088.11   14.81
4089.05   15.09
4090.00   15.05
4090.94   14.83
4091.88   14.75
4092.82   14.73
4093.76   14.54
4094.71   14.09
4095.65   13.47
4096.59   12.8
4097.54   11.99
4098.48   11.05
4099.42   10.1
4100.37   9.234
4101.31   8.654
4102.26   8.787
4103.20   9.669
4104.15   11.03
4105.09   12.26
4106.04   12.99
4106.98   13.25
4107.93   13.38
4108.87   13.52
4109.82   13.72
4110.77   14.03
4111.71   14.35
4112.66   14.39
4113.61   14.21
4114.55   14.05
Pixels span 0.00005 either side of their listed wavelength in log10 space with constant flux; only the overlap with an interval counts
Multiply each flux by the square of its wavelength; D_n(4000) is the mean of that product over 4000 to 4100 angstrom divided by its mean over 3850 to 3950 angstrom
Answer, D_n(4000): 1.16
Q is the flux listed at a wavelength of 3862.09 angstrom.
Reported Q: 15.26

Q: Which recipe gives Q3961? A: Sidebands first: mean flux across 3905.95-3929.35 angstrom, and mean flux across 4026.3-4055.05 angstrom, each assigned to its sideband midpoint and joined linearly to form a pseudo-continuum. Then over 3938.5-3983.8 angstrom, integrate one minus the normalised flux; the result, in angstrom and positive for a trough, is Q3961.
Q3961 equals 5.1 angstrom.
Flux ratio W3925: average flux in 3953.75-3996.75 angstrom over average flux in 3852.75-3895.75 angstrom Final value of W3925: 0.98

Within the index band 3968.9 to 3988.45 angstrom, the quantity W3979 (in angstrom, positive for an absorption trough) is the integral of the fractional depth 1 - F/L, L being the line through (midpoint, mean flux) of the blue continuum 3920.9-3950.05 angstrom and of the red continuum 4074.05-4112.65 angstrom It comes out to 0.9 angstrom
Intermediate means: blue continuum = 12.8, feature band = 12.4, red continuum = 13.3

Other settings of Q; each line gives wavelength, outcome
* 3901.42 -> 14.37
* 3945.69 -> 14.78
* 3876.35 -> 13.92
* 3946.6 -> 14.31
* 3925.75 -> 14.72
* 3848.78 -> 14.23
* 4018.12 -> 15.05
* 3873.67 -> 13.64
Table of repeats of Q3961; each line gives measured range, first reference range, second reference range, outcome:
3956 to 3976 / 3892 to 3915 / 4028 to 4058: 4.66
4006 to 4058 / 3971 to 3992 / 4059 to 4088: -2.85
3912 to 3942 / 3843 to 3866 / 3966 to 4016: 2.02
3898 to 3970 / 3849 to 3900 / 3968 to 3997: -1.31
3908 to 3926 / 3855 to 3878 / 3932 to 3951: -2.28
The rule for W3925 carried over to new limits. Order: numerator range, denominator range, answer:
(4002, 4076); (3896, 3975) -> 1.11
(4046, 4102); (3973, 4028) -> 0.98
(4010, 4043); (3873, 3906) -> 1.15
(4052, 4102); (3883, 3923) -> 1.04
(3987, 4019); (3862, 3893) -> 1.16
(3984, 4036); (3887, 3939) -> 1.14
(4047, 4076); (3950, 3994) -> 1.12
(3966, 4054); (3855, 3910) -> 1.04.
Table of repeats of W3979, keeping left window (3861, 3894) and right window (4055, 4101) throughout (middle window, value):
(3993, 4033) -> -3.05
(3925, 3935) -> 1.82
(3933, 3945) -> 1.05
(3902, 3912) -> -1.14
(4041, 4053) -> -0.64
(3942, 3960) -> -2.11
